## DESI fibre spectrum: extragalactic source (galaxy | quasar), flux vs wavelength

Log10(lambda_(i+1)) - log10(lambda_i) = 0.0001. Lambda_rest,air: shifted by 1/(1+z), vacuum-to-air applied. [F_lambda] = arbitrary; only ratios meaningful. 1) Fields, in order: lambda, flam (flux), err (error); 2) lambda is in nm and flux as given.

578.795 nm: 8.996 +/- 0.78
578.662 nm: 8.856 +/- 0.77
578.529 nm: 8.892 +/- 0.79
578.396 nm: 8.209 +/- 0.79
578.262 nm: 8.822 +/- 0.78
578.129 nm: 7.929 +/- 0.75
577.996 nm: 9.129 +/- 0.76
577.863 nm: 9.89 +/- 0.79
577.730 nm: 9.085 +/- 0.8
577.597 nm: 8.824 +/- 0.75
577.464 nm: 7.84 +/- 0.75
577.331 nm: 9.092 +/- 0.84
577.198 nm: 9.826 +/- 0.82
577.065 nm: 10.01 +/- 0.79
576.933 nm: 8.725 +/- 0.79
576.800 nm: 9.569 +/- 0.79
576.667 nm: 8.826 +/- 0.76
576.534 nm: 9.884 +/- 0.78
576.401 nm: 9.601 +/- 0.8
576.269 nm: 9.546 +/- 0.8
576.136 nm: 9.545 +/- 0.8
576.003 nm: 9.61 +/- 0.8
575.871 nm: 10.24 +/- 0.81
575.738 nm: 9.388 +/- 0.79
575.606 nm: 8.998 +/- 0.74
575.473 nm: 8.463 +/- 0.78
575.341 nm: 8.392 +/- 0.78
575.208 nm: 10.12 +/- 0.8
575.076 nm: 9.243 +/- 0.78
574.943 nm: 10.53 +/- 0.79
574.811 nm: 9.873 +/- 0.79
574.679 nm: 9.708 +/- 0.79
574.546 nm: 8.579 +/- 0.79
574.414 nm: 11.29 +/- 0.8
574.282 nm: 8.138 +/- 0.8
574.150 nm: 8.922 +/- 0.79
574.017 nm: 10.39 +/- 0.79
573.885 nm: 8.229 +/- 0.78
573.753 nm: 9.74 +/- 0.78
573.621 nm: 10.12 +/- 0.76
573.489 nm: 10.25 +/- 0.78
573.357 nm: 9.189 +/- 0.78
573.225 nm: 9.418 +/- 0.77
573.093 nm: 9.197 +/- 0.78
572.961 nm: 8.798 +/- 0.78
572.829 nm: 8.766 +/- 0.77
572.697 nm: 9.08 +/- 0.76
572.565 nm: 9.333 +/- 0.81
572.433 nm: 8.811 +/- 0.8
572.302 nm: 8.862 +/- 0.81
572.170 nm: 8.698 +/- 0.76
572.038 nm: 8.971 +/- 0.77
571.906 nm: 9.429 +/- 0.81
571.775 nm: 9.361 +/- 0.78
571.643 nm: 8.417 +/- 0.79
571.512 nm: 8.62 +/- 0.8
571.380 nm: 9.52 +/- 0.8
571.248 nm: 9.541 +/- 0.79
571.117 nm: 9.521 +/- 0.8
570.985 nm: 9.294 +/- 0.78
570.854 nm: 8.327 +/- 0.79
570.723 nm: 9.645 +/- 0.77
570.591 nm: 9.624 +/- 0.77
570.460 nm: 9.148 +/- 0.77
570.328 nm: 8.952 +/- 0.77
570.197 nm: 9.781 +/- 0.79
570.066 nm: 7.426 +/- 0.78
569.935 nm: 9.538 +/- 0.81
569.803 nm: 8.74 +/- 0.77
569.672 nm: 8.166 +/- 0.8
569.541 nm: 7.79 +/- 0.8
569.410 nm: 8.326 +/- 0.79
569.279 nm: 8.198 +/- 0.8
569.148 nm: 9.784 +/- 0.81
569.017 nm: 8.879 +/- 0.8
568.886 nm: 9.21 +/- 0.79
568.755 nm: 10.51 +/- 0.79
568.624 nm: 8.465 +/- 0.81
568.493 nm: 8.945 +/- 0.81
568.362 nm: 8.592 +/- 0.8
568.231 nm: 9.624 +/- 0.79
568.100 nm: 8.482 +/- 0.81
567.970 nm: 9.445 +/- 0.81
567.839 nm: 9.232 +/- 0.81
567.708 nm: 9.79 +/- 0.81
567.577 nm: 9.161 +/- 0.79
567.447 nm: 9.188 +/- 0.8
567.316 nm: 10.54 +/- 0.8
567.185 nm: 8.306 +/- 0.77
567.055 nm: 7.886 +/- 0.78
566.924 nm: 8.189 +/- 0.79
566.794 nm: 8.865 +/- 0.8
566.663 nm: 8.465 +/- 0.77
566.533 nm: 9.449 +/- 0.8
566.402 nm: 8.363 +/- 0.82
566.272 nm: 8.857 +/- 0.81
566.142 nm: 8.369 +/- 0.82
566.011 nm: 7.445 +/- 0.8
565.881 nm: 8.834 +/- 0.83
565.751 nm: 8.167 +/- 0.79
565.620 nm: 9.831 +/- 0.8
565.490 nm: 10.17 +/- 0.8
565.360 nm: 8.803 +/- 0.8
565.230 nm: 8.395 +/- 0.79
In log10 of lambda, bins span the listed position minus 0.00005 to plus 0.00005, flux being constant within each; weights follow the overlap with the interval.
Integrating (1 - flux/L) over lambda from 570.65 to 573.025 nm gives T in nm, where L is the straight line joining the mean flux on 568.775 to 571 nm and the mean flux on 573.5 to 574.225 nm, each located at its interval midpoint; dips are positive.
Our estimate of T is 0.04 nm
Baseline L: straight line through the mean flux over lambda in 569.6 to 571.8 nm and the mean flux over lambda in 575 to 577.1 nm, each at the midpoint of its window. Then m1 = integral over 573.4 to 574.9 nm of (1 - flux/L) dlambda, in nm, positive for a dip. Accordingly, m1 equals -0.052 nm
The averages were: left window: 9.03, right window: 9.38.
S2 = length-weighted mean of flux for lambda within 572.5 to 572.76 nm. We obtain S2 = 9.2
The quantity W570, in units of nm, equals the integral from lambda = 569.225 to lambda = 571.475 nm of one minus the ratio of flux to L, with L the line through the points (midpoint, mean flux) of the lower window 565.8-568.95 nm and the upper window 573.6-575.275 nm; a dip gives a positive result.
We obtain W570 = 0.07 nm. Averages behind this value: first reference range 8.92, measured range 8.91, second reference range 9.59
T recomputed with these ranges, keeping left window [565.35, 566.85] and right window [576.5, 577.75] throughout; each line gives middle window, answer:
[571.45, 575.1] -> -0.103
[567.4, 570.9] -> -0.041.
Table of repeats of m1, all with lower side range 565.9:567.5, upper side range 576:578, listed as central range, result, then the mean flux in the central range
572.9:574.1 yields -0.05 nm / 9.47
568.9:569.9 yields 0.02 nm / 8.62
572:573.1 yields 0.01 nm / 8.93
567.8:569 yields -0.05 nm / 9.15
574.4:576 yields -0.06 nm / 9.52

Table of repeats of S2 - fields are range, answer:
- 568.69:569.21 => 9.59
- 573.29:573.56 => 9.73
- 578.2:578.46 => 8.49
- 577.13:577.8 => 8.94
